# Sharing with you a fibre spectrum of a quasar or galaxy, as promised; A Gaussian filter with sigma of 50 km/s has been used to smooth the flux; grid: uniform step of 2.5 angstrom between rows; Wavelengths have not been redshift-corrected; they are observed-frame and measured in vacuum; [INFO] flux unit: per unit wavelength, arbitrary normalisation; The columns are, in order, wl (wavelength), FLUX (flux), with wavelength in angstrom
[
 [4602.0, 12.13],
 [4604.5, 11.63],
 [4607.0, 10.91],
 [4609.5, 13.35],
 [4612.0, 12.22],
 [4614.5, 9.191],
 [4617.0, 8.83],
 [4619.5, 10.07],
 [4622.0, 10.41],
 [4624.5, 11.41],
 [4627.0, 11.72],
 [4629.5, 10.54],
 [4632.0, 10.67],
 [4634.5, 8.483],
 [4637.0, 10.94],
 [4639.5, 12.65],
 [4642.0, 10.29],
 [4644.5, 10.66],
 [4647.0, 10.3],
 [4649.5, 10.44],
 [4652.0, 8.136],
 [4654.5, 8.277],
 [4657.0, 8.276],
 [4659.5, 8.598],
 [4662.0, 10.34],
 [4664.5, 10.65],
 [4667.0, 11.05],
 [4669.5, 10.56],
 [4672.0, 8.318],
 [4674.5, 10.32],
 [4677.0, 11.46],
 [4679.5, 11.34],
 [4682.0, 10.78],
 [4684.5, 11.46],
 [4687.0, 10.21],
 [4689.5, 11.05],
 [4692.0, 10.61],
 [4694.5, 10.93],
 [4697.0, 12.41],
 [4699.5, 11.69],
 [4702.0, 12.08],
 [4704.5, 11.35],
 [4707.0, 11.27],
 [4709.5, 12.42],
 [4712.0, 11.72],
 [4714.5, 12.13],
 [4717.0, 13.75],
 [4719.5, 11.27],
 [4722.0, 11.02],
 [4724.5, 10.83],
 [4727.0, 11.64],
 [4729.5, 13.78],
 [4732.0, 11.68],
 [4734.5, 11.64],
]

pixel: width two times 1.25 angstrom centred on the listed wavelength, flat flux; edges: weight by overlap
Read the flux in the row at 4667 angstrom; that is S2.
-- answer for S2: 11.05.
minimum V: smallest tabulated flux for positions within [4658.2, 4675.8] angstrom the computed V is 8.318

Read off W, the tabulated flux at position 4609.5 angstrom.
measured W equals 13.35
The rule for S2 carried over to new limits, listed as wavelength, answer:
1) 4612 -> 12.22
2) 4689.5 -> 11.05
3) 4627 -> 11.72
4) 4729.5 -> 13.78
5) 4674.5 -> 10.32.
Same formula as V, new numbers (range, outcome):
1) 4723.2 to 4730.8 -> 10.83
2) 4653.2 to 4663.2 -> 8.276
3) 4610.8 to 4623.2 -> 8.83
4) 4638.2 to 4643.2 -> 10.29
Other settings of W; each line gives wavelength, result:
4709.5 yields 12.42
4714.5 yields 12.13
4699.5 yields 11.69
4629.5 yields 10.54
